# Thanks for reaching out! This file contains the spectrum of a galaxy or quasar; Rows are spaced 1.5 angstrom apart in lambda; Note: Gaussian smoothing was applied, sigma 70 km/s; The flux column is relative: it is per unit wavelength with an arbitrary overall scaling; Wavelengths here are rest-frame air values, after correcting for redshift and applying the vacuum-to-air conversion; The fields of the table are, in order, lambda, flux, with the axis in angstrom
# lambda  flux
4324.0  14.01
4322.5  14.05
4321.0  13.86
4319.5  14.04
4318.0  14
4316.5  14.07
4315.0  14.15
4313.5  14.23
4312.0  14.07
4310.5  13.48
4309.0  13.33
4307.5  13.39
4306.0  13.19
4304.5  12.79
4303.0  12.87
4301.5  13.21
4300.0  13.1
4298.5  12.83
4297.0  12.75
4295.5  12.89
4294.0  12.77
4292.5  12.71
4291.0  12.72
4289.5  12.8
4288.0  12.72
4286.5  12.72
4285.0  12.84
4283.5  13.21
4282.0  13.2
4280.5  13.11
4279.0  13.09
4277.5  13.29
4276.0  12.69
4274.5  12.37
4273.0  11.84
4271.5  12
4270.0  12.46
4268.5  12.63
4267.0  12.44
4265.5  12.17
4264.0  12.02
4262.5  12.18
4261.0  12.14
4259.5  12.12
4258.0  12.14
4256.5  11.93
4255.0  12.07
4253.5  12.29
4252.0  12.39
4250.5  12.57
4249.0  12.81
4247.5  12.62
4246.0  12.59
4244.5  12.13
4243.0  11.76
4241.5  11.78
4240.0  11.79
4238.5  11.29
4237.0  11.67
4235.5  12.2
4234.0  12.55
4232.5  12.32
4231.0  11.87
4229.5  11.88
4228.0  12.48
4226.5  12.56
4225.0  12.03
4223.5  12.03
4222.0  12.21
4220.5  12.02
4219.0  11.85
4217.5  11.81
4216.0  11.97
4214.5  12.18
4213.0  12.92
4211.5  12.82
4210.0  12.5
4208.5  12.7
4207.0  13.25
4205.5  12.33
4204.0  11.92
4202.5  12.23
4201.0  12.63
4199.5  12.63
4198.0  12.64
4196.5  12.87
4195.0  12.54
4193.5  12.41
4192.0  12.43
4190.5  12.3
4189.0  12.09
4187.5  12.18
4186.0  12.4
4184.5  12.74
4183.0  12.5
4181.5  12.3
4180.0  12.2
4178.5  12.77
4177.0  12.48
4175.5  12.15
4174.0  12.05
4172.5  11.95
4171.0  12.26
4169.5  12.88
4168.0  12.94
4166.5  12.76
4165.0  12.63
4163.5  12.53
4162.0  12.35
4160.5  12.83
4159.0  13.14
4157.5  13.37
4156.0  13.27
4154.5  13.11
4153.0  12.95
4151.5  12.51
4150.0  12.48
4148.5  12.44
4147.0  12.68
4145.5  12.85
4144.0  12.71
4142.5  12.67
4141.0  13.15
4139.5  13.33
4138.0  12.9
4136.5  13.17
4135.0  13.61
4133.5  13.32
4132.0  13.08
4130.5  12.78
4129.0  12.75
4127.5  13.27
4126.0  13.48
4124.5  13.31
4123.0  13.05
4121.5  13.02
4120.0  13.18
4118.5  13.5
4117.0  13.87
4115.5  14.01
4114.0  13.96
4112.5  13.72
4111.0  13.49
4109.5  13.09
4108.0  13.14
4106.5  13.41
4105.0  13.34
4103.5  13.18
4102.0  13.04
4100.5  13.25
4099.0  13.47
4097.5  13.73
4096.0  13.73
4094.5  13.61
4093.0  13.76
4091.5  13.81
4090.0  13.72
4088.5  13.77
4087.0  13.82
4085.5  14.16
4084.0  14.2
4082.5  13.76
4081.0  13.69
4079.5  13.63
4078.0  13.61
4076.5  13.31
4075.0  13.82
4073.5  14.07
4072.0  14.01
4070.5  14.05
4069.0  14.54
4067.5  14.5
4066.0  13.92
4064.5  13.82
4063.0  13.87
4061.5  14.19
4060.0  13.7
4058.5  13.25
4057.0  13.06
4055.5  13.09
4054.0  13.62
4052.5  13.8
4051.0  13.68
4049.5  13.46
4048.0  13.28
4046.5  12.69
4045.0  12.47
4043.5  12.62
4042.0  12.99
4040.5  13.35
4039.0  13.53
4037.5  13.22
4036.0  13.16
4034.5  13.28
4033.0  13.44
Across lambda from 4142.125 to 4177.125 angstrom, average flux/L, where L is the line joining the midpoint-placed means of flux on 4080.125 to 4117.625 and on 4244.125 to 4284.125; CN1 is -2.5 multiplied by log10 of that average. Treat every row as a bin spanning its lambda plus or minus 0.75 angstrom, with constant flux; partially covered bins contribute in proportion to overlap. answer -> 0.045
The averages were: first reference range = 13.6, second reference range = 12.5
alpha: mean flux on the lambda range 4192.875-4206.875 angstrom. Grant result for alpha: 12.5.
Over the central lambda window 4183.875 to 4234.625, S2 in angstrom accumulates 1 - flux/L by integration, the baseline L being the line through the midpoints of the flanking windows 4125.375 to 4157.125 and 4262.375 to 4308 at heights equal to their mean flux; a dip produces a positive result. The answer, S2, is 2.0 angstrom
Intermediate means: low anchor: 13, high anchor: 12.7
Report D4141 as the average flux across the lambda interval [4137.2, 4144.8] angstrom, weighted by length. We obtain 13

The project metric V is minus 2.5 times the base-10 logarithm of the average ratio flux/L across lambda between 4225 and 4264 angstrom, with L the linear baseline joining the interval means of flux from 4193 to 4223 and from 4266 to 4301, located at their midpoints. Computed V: 0.04 mag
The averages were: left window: 12.4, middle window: 12.2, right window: 12.7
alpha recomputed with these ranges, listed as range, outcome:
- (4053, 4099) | 13.8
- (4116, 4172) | 13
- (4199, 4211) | 12.5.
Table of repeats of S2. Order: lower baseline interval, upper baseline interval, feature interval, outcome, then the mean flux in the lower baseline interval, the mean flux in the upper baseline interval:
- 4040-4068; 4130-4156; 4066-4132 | -2.1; 13.4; 12.9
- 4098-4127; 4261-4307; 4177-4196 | 1.0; 13.4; 12.7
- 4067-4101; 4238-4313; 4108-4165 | 1.7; 13.8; 12.6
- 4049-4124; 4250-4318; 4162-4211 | 2.8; 13.6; 12.8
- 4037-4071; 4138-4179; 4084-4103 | -0.7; 13.5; 12.7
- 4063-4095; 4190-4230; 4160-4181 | 0.6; 13.9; 12.4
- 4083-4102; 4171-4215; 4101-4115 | 0.1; 13.7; 12.5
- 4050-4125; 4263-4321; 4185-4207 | 1.5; 13.6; 13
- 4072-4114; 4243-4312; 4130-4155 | 0.8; 13.6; 12.7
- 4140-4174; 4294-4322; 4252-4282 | 2.0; 12.7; 13.4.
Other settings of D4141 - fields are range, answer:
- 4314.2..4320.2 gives 14.1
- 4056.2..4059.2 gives 13.2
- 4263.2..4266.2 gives 12.1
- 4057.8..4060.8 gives 13.5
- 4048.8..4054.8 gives 13.6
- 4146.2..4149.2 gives 12.6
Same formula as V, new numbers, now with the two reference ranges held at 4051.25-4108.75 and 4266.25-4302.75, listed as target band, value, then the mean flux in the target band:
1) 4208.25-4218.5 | 0.060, 12.4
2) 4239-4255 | 0.059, 12.2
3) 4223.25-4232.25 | 0.075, 12.2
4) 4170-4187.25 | 0.076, 12.3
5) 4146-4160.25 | 0.040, 12.9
